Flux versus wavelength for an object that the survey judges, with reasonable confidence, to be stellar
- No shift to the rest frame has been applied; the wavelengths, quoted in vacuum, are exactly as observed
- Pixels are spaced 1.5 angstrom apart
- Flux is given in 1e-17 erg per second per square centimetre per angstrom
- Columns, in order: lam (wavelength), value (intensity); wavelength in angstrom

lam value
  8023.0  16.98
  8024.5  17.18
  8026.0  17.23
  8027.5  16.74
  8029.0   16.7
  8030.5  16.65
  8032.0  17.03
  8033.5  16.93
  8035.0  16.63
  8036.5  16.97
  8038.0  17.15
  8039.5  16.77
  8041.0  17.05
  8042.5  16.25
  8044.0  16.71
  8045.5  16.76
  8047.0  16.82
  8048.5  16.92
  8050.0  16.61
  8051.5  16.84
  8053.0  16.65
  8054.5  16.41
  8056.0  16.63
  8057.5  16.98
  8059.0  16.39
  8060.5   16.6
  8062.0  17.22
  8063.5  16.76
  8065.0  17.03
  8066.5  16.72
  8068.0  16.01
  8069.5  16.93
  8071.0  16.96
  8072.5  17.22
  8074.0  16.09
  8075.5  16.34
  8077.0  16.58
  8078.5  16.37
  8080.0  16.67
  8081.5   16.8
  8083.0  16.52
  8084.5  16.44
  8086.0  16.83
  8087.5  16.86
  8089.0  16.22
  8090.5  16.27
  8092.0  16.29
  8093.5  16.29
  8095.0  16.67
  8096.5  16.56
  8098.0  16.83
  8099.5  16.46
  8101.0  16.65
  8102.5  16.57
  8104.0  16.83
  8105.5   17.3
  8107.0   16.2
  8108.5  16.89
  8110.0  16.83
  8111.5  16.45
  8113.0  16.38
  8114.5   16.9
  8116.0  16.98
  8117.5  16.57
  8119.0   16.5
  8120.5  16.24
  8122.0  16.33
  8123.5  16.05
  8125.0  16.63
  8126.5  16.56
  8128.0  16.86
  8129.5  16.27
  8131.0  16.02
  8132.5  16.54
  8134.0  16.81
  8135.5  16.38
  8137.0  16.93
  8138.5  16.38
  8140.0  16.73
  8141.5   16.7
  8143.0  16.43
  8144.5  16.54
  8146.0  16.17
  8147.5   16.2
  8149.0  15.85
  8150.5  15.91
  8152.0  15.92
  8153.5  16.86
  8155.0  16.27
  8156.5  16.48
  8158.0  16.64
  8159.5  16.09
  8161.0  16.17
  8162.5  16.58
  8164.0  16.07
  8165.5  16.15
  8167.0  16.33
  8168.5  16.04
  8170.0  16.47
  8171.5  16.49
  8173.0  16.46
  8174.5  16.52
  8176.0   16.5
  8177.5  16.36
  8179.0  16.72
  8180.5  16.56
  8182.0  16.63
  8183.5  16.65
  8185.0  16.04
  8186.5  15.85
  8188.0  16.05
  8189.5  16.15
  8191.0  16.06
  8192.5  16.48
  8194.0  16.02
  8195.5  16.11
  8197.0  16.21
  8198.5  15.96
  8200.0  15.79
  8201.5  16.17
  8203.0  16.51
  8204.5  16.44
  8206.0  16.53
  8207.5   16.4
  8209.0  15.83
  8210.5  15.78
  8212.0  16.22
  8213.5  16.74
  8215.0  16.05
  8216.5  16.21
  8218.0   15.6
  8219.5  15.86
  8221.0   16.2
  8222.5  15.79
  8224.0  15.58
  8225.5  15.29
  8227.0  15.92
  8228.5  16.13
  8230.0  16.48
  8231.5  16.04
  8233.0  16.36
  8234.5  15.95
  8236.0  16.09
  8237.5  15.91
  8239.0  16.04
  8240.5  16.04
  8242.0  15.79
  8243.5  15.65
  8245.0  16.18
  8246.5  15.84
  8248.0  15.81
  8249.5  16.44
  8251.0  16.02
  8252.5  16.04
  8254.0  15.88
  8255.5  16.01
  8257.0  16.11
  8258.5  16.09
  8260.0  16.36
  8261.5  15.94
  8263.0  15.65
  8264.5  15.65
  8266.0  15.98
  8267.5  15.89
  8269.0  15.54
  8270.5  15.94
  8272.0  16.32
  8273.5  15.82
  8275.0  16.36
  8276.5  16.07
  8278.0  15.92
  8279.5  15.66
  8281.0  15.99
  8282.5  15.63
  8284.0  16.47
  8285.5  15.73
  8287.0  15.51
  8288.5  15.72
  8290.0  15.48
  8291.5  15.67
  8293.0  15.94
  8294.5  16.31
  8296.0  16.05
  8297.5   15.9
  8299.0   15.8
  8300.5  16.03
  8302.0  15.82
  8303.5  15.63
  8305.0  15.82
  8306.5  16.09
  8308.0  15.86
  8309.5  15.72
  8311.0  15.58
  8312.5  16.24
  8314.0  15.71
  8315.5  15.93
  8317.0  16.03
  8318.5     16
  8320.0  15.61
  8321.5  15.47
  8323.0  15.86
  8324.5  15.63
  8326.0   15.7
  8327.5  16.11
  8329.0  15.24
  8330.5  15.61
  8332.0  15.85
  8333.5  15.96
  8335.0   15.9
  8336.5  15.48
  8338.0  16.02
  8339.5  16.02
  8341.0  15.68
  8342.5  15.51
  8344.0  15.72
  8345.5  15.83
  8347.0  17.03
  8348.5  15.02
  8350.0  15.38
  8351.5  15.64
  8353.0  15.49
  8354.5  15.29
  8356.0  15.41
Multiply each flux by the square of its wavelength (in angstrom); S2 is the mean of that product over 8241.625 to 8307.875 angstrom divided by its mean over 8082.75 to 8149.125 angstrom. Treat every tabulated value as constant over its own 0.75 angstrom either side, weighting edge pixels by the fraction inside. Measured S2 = 1.0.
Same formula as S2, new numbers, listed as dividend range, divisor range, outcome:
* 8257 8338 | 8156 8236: 1.00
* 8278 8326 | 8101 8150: 1.00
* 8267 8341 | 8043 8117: 1.00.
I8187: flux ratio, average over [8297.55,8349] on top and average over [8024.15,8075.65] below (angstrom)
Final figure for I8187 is 0.9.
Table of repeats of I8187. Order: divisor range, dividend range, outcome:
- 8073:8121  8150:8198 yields 0.98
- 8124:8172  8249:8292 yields 0.97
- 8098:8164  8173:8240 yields 0.98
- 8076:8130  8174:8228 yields 0.97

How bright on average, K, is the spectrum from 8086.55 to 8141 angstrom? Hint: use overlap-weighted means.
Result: 16.6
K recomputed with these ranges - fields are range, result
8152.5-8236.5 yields 16.2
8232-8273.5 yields 16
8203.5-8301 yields 16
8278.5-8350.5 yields 15.8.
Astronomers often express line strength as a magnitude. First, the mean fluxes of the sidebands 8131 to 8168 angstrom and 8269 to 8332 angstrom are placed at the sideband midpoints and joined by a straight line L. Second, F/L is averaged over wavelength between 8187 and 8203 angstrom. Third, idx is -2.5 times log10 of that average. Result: 0.007 mag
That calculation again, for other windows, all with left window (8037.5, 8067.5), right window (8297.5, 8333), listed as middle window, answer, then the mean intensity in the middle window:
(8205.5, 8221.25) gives 0.00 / 16.1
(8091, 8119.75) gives 0.00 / 16.6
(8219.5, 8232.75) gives 0.01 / 15.9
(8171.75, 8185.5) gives -0.01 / 16.5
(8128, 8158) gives 0.00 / 16.4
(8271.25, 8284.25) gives 0.00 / 16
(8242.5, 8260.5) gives 0.00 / 16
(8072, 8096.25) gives 0.01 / 16.5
